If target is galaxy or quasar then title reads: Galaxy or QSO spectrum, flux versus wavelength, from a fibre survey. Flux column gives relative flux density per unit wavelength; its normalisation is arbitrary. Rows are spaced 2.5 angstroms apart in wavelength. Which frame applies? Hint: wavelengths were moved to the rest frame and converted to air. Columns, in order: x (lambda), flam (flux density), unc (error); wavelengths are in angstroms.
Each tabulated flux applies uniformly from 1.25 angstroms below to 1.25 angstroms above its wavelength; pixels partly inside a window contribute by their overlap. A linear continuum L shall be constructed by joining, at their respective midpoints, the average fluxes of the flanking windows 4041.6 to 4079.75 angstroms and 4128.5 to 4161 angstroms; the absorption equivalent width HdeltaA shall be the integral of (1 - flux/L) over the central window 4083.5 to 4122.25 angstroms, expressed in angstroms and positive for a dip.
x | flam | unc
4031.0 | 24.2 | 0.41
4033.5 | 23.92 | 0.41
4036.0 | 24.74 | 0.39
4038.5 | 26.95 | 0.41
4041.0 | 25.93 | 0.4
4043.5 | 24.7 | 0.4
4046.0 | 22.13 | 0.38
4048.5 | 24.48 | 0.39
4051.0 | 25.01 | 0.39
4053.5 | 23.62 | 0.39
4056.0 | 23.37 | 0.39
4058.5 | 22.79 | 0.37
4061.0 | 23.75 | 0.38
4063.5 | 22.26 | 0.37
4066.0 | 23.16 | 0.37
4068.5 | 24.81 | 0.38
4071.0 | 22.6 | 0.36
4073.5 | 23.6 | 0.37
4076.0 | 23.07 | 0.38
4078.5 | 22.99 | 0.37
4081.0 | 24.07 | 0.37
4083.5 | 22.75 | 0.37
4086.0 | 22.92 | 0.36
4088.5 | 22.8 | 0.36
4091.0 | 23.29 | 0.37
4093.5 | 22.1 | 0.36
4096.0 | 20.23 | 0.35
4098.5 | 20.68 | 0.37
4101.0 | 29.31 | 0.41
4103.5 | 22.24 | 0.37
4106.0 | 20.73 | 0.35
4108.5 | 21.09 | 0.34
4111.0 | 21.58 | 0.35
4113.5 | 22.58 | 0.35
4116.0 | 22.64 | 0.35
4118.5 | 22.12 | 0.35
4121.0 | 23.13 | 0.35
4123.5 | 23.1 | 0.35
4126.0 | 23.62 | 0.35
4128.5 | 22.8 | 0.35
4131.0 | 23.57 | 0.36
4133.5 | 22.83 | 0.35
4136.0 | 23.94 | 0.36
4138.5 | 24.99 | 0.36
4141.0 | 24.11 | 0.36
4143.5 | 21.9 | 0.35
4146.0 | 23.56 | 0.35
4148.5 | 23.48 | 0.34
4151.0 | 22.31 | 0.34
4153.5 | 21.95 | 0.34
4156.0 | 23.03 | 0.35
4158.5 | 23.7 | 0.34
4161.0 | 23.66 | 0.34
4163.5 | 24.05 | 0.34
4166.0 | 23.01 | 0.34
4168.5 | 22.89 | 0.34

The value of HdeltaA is 1.49 angstroms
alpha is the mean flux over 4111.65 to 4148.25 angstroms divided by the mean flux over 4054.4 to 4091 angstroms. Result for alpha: 1.00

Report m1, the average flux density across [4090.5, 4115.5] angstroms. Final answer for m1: 22.4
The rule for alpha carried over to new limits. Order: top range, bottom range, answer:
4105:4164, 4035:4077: 0.96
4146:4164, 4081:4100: 1.04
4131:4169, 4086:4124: 1.04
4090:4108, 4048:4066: 0.96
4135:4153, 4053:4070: 1.00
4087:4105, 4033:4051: 0.93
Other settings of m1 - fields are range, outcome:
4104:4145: 22.8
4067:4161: 23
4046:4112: 23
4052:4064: 23.3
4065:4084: 23.4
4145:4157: 22.8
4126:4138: 23.4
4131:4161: 23.3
